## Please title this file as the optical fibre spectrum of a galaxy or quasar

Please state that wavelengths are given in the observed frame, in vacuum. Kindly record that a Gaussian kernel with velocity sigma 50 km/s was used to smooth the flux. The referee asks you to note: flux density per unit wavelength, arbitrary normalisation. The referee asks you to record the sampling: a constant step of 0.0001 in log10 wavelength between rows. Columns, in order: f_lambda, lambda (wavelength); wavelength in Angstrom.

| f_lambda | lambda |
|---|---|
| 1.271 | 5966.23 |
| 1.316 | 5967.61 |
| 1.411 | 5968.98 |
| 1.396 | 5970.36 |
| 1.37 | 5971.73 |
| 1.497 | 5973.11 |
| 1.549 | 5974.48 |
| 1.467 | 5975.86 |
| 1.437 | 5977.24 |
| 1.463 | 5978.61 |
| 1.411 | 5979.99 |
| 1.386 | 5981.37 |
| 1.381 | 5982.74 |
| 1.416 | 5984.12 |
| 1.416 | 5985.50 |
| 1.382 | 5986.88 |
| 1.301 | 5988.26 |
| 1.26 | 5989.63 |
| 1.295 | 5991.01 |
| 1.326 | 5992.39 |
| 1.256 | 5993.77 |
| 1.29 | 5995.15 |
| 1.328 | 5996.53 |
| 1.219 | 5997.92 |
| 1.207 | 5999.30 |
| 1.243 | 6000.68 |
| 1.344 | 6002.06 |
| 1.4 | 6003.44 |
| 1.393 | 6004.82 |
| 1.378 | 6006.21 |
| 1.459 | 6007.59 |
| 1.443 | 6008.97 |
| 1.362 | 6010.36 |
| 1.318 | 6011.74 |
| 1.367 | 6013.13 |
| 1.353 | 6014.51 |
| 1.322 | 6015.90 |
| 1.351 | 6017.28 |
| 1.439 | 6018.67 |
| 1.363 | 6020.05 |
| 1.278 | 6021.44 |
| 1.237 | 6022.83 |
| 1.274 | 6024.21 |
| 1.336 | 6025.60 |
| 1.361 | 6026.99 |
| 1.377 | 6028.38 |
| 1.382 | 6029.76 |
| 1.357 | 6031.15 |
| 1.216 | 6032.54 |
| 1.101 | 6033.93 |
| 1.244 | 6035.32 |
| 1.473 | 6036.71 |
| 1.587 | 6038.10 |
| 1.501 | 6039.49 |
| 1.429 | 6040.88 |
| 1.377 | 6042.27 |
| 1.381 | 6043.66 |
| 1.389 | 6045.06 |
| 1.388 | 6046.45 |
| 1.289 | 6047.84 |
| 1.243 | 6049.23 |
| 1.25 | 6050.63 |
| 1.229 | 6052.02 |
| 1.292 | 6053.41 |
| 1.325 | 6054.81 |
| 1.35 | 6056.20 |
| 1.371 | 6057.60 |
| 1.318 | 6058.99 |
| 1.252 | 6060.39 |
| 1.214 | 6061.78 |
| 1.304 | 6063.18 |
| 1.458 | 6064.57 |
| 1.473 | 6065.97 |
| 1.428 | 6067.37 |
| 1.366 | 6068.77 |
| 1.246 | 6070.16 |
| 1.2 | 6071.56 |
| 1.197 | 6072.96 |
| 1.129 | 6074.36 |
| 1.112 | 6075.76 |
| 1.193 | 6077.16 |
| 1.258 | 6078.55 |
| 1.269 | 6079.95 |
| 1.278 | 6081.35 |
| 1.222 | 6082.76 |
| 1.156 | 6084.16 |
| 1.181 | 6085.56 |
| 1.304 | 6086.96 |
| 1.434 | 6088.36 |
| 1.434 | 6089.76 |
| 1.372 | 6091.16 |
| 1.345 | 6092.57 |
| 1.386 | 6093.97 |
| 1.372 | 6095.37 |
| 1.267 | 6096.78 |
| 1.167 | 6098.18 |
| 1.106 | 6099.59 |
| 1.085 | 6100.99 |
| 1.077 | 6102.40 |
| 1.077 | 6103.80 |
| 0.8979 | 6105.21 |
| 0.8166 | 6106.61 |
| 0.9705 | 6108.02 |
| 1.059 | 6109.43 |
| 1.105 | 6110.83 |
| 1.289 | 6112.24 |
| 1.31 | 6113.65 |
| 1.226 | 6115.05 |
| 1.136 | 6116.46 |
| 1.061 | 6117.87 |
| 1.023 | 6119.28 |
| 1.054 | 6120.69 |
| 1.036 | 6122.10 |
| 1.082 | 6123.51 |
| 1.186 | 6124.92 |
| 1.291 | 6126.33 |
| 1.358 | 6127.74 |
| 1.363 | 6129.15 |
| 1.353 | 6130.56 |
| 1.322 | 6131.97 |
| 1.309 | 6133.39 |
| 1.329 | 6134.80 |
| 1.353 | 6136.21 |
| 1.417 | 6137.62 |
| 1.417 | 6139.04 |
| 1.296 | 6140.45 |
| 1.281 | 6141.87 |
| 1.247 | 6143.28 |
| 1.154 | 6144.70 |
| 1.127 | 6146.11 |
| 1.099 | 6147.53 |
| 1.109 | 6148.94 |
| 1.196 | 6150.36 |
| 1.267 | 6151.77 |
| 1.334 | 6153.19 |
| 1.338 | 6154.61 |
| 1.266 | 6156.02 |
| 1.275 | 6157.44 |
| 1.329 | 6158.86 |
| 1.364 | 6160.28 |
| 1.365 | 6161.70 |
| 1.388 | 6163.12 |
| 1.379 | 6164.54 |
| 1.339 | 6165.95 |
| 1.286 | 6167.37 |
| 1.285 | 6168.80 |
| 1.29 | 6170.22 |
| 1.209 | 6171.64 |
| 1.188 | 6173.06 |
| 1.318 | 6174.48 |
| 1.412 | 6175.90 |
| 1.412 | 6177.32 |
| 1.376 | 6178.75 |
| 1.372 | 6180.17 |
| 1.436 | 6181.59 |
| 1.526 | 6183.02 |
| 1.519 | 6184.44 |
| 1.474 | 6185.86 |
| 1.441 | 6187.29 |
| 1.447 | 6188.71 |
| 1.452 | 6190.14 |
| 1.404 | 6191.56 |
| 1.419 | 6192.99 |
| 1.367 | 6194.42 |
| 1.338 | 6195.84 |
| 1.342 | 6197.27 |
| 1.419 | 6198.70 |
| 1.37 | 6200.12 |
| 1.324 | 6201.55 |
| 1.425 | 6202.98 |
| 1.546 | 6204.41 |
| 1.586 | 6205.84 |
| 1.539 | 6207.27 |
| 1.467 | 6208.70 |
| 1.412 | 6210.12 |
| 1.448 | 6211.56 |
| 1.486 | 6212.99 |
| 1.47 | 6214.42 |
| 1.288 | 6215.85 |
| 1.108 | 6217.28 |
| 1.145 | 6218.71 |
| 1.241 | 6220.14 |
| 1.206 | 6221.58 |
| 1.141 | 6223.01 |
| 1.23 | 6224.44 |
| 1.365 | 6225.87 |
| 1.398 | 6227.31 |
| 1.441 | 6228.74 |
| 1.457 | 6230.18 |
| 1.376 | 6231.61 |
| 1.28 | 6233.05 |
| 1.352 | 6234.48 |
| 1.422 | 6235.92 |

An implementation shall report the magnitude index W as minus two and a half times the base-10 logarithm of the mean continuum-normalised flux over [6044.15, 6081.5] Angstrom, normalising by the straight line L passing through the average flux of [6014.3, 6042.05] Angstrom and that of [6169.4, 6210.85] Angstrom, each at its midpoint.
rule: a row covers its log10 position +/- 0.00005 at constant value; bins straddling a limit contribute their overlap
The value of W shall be 0.06 mag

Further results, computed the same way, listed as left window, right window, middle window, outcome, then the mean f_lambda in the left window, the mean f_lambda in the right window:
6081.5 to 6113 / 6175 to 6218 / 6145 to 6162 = 0.06 mag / 1.19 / 1.42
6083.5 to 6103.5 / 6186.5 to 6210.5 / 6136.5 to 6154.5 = 0.08 mag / 1.26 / 1.43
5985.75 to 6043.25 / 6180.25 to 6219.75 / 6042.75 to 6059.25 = 0.03 mag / 1.34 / 1.41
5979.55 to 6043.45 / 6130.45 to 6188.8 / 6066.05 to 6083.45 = 0.07 mag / 1.35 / 1.32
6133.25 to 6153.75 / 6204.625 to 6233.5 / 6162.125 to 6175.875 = -0.01 mag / 1.26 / 1.36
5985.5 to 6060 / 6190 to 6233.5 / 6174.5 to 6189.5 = -0.06 mag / 1.34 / 1.37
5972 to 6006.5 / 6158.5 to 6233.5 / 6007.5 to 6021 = -0.01 mag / 1.36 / 1.37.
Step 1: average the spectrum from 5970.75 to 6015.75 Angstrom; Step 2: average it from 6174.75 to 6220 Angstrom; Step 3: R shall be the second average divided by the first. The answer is 1.0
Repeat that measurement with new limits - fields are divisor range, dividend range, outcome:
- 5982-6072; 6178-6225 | 1.04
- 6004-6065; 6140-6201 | 0.99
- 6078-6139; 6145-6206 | 1.11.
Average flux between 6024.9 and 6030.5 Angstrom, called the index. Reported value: 1.36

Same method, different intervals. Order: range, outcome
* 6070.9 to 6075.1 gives 1.17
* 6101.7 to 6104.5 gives 1.08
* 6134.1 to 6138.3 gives 1.37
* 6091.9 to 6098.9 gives 1.31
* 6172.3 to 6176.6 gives 1.31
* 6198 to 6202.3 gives 1.37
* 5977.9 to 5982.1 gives 1.42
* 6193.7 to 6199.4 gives 1.37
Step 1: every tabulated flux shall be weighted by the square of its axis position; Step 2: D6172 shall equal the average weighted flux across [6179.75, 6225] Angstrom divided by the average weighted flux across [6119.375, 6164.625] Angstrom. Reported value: 1.12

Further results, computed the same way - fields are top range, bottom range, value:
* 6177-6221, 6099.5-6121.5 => 1.34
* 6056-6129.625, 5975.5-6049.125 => 0.92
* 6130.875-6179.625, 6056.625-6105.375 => 1.05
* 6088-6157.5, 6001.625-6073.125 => 0.93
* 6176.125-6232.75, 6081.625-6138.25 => 1.19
